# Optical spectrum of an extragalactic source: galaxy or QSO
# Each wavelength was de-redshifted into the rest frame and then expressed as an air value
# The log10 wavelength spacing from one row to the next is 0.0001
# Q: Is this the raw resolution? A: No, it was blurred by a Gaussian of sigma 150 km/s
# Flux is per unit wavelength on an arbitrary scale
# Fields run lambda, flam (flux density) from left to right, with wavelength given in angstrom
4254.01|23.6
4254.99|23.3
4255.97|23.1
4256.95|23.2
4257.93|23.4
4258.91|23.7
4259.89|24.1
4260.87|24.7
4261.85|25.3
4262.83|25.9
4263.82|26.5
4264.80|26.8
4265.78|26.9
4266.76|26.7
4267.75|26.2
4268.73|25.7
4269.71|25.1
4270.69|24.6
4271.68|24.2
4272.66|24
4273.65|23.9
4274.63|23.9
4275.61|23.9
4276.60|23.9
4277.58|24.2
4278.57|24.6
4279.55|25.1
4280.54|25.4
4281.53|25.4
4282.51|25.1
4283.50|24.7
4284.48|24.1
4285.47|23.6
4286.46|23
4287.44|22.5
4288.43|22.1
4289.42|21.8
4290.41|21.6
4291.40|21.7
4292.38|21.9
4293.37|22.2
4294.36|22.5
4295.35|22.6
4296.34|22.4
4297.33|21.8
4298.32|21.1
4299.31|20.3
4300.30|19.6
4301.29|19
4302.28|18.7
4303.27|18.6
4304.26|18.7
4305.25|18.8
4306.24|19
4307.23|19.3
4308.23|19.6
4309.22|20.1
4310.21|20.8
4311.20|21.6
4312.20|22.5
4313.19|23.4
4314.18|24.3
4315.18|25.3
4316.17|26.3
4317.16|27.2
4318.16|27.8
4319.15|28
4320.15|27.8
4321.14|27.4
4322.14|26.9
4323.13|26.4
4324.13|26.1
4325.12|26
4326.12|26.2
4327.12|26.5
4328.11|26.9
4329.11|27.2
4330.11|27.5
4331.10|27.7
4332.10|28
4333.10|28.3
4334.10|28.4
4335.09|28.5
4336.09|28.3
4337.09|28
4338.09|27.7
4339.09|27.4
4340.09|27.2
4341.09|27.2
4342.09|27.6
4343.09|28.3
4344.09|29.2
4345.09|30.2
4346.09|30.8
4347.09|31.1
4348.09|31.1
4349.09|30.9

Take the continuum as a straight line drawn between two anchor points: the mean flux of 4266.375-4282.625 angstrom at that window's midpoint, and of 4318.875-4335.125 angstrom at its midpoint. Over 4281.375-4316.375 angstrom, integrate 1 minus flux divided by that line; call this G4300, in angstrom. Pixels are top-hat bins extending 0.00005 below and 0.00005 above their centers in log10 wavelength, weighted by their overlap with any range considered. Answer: 5.6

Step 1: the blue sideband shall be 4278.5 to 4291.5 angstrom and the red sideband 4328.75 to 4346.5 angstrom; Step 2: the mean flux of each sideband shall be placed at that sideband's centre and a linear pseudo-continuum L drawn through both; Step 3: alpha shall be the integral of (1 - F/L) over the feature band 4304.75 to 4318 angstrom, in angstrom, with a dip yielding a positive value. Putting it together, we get 1.9 angstrom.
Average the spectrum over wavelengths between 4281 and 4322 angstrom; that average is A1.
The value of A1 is 22.6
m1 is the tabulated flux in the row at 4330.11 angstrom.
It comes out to 27.5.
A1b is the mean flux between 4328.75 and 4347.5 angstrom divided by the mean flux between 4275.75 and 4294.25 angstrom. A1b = 1.21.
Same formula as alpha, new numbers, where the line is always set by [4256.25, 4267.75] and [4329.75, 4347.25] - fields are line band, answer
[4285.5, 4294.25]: 1.38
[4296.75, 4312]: 4.01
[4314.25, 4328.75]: 0.50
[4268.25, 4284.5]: 0.76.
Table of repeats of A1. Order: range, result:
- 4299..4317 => 21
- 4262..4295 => 24.2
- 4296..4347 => 25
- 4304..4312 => 19.9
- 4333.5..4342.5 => 27.8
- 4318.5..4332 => 27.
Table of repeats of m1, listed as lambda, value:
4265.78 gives 26.9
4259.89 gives 24.1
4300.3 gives 19.6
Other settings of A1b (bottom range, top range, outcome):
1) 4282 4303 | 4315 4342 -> 1.24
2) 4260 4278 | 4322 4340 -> 1.09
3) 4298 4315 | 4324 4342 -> 1.34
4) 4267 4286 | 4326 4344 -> 1.12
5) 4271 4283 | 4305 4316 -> 0.88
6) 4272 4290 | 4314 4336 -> 1.13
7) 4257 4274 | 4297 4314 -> 0.81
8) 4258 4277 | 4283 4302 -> 0.88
